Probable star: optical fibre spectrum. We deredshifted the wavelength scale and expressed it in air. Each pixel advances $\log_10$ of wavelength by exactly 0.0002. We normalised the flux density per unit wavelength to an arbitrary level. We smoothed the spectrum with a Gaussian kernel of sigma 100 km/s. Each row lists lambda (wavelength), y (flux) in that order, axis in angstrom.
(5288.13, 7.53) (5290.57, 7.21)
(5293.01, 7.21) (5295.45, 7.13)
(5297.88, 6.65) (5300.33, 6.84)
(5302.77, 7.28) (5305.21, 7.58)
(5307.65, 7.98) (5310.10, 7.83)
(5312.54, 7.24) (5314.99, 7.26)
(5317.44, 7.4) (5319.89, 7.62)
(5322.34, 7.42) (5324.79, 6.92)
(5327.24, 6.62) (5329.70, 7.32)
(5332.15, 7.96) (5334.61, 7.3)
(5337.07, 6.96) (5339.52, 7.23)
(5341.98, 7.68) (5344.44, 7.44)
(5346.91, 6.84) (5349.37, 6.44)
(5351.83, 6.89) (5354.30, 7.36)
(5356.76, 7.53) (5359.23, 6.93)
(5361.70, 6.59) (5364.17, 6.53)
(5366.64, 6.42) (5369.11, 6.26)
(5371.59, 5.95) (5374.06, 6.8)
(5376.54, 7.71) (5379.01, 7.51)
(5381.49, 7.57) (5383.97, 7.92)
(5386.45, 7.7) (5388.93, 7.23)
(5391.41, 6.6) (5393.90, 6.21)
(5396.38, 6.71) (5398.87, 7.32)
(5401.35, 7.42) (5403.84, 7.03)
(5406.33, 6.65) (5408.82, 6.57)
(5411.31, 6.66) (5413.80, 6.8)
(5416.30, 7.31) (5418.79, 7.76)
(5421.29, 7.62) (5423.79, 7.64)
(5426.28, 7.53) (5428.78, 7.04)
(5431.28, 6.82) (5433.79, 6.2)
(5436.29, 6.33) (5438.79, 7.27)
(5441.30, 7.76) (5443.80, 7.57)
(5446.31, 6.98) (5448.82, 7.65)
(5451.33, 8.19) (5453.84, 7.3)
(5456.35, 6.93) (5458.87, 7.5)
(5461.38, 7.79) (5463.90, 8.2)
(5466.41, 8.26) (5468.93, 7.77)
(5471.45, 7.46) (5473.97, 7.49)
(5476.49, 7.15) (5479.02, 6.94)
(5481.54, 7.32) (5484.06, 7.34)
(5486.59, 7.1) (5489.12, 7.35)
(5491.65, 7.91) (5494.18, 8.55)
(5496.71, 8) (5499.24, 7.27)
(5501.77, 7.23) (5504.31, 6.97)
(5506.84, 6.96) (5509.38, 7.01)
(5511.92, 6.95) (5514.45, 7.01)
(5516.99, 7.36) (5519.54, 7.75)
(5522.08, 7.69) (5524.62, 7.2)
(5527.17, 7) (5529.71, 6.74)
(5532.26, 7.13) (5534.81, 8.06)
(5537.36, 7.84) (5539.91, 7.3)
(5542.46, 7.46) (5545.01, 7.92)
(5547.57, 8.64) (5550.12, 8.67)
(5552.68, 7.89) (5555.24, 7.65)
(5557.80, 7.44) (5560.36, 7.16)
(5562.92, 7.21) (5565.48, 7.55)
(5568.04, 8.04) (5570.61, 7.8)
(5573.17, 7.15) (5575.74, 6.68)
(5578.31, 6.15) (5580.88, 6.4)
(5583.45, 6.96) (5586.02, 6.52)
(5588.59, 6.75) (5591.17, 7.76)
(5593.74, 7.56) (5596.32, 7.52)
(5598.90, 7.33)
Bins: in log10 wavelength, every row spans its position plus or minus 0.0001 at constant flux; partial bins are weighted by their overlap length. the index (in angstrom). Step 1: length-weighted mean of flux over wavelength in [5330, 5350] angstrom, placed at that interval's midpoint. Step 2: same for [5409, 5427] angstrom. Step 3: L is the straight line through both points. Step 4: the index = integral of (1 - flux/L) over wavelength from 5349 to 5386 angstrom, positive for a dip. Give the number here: 1.4 angstrom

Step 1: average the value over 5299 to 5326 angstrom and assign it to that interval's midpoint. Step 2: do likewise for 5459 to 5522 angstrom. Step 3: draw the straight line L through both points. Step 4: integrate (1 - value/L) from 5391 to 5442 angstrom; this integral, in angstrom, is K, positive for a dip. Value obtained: 2.9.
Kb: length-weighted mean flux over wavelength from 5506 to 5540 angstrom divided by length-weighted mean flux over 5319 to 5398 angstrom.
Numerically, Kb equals 1.03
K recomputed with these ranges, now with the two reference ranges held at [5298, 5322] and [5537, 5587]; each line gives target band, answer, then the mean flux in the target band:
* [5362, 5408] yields 2.78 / 6.96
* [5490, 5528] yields 0.11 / 7.39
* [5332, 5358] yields 0.70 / 7.21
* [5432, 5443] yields 0.74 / 6.92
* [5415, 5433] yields 0.14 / 7.35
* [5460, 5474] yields -0.83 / 7.86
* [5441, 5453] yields -0.31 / 7.61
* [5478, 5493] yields 0.15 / 7.34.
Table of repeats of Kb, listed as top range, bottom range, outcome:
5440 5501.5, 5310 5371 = 1.07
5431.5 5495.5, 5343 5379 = 1.08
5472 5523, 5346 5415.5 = 1.06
